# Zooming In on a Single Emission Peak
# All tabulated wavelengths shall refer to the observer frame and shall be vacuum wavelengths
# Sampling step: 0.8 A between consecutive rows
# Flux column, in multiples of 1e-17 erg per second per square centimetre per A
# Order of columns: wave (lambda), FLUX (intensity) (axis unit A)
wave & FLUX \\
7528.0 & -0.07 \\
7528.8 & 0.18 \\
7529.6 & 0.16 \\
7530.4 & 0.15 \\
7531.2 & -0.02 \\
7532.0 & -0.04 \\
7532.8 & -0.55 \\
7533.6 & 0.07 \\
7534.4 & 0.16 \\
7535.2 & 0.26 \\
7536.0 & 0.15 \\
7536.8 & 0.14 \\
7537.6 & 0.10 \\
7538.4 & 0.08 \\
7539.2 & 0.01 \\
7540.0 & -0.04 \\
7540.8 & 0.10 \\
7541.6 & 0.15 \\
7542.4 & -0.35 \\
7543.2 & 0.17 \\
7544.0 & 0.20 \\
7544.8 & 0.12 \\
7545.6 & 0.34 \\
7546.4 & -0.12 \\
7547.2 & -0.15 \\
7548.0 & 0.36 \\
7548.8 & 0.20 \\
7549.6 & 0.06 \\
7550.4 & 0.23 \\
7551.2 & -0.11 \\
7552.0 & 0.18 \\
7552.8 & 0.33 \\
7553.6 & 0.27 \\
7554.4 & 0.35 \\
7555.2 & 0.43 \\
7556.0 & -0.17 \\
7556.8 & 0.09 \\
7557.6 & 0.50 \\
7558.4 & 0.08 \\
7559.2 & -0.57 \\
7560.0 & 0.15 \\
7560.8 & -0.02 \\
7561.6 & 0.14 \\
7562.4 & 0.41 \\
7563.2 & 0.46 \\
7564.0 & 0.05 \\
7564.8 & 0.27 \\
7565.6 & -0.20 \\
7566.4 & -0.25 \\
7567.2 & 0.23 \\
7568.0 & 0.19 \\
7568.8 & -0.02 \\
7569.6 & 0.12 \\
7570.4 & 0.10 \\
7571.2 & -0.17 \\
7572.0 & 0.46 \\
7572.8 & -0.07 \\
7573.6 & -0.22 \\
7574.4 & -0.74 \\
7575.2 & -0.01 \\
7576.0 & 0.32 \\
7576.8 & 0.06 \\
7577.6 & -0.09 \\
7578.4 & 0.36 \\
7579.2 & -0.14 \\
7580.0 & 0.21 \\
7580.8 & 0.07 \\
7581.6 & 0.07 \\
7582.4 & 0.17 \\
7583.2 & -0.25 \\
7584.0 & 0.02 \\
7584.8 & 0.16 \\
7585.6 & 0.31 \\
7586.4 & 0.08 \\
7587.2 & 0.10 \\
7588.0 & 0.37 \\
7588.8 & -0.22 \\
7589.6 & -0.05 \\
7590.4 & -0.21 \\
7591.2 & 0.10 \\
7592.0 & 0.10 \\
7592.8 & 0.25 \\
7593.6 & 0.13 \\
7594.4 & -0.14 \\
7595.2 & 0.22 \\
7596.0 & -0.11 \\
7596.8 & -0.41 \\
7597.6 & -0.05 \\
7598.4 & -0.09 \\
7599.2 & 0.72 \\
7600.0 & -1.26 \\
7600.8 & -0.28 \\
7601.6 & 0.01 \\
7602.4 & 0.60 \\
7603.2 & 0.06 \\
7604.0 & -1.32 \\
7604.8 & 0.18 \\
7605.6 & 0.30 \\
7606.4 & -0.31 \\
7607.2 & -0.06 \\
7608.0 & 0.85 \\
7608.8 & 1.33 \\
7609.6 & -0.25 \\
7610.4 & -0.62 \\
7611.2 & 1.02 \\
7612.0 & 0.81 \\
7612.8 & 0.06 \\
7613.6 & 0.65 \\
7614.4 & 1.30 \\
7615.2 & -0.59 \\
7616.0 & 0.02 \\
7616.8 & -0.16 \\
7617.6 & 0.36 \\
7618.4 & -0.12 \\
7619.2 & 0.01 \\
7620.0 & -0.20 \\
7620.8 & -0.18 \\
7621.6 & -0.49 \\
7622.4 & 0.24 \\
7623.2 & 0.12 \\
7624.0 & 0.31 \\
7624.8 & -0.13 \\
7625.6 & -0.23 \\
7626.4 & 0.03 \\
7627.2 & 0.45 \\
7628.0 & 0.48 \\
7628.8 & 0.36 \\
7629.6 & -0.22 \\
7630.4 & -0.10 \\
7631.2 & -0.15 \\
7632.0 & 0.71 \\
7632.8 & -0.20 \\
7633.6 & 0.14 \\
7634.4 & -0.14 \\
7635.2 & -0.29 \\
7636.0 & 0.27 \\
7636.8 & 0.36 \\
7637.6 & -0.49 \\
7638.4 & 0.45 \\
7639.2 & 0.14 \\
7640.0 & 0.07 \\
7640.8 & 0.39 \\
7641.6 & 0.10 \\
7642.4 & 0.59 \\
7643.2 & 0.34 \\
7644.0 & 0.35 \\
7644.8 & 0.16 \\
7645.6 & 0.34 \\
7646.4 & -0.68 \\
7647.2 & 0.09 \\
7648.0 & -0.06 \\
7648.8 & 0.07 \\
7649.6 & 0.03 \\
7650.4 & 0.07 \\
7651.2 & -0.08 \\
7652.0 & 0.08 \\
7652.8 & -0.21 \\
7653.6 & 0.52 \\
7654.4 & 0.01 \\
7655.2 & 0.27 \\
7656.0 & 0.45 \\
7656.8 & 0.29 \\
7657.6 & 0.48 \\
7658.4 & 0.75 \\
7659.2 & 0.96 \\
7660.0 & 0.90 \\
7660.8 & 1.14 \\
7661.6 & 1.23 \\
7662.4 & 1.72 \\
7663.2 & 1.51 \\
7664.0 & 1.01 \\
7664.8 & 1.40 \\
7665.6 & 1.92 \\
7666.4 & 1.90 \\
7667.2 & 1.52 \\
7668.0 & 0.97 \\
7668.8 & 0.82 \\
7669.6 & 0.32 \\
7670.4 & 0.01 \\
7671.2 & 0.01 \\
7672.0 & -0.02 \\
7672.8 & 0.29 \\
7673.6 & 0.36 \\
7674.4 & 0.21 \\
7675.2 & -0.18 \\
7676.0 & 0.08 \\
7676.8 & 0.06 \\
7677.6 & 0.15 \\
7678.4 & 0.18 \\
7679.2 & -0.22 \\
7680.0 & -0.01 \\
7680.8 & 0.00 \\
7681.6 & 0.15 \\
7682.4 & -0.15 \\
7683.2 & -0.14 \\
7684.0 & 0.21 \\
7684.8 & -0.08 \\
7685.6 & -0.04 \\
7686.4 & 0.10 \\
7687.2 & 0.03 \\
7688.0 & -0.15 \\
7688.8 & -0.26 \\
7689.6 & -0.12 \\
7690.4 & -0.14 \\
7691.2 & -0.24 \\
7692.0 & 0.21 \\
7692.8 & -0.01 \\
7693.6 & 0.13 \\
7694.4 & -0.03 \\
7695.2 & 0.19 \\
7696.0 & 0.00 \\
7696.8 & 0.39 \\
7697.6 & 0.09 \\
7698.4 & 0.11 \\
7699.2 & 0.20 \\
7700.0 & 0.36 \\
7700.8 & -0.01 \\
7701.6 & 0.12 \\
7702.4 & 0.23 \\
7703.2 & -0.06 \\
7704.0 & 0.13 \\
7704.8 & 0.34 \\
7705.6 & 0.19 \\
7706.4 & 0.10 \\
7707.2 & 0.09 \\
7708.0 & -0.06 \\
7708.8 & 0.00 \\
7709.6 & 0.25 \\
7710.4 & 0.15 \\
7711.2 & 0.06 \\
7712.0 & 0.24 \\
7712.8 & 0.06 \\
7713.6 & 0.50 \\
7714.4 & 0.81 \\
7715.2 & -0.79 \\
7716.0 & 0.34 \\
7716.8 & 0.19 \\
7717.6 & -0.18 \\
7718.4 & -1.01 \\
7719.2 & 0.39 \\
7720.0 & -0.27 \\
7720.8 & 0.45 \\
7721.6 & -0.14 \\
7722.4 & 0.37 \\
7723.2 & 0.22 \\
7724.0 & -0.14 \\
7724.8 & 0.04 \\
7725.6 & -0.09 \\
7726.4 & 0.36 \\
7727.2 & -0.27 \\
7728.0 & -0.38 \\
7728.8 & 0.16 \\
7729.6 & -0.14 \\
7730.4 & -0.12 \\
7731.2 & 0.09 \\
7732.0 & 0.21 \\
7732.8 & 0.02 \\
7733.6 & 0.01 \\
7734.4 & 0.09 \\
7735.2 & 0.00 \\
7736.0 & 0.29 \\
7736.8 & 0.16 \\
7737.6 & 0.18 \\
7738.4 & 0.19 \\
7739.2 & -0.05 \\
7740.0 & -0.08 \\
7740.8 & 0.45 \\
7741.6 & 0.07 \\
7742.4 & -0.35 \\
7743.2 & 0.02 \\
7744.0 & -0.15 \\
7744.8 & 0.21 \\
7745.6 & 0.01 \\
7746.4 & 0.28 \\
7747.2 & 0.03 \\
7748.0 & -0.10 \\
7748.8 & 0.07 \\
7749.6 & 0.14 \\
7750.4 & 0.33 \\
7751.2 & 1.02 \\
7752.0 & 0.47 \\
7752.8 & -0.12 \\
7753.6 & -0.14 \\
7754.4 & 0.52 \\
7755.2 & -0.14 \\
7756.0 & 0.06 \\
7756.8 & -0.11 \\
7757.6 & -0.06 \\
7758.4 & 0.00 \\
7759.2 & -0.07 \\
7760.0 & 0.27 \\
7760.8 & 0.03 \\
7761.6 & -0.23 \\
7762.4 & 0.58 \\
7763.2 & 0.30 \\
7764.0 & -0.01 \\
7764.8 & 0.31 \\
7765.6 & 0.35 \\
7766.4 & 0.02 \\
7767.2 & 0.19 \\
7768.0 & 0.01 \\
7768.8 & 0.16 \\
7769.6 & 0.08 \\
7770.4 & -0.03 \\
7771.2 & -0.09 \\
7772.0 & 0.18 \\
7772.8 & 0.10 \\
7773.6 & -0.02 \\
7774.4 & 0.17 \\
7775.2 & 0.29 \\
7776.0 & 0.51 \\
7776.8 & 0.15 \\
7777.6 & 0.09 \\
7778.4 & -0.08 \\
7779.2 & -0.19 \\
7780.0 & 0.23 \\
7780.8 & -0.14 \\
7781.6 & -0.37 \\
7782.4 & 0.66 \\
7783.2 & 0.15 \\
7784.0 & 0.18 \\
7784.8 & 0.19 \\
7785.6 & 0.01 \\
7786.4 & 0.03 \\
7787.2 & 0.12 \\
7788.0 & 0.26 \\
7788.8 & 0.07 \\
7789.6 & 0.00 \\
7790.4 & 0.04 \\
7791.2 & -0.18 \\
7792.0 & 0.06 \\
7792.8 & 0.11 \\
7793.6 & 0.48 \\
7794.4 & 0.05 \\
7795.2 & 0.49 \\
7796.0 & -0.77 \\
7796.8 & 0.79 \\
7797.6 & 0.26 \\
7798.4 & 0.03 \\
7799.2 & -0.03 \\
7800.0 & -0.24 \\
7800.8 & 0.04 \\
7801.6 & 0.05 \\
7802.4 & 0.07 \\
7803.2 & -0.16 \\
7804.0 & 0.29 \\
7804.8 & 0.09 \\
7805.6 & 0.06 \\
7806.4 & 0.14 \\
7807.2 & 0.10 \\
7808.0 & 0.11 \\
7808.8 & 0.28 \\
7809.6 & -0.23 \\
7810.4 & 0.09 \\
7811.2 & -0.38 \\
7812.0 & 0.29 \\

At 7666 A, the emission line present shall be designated [O II] 3727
